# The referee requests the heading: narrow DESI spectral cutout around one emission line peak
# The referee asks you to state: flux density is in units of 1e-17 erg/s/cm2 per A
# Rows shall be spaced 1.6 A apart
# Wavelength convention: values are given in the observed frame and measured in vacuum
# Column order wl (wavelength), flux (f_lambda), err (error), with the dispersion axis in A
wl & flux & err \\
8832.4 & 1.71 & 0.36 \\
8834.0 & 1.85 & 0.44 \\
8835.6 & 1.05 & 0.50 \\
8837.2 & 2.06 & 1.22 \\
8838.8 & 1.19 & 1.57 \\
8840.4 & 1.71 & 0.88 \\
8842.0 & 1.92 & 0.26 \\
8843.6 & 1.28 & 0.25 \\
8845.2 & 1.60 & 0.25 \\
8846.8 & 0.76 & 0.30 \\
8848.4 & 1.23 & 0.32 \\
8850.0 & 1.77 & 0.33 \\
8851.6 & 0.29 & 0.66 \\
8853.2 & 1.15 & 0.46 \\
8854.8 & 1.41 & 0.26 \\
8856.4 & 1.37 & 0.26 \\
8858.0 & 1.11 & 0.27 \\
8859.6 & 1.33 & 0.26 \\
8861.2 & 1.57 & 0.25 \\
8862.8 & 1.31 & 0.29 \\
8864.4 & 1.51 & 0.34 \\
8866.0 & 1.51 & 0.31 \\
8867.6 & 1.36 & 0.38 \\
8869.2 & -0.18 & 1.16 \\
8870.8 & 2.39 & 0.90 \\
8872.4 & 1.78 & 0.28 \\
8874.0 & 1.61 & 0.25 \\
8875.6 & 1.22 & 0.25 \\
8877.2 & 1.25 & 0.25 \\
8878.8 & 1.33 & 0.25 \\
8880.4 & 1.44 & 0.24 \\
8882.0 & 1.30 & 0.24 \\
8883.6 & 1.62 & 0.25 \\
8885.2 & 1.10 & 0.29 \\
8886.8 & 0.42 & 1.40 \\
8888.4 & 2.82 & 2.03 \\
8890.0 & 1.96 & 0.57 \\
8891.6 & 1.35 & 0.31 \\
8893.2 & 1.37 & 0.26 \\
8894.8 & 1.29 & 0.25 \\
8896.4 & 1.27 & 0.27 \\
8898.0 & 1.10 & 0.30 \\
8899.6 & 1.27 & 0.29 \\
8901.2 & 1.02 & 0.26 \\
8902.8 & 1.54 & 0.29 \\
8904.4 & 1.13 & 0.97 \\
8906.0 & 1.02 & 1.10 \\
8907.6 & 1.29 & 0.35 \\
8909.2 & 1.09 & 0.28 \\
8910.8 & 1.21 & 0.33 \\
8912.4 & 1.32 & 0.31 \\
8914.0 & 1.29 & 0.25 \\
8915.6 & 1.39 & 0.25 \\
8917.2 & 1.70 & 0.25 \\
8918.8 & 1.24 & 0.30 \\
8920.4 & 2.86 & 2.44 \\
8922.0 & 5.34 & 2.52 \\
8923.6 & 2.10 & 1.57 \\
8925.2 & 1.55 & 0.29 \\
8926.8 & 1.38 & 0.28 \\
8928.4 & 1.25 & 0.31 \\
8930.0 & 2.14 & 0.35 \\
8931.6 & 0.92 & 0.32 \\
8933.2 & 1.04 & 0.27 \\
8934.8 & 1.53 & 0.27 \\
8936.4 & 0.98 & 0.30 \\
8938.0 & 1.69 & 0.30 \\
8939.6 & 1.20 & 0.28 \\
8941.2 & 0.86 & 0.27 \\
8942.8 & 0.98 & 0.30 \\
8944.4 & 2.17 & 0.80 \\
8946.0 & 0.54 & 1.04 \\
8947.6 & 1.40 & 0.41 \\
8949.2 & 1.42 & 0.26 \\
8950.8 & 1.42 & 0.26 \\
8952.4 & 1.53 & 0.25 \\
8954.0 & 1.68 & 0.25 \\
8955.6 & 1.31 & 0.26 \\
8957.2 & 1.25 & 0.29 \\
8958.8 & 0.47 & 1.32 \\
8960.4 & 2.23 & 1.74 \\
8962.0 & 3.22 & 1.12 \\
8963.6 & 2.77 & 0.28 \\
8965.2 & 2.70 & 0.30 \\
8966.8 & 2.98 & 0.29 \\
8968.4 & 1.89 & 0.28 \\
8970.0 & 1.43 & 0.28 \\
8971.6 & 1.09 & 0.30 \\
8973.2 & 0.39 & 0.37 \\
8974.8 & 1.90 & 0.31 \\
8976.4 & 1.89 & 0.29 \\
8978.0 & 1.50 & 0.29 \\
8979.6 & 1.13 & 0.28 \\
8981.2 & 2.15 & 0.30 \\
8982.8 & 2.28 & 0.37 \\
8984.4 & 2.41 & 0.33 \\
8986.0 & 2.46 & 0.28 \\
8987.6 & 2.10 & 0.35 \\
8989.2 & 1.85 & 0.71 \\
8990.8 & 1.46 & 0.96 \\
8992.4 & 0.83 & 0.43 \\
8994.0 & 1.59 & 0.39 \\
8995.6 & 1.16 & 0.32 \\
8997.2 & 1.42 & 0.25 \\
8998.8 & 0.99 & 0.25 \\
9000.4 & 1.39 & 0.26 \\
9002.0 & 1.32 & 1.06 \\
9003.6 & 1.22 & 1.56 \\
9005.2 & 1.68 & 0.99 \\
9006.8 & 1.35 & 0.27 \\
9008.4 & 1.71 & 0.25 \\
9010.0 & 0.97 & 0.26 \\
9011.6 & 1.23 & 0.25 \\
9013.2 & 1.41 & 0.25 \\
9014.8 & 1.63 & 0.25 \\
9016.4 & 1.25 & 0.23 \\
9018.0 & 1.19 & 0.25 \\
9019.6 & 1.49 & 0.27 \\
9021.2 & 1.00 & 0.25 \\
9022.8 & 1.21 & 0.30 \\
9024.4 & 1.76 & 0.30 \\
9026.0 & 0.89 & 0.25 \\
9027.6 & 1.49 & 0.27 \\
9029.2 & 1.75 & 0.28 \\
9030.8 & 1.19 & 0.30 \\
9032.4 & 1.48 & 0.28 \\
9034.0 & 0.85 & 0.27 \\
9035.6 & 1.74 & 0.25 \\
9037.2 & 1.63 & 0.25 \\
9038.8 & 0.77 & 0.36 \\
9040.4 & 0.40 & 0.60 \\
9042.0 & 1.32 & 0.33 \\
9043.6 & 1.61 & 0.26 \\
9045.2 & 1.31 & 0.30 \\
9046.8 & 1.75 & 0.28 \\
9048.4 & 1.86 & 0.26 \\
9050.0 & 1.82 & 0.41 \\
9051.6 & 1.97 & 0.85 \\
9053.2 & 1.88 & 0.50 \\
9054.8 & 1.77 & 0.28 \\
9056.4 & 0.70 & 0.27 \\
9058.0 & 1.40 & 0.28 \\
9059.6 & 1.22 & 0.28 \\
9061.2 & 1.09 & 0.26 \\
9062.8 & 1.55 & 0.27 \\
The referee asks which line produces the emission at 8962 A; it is [S II] 6716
